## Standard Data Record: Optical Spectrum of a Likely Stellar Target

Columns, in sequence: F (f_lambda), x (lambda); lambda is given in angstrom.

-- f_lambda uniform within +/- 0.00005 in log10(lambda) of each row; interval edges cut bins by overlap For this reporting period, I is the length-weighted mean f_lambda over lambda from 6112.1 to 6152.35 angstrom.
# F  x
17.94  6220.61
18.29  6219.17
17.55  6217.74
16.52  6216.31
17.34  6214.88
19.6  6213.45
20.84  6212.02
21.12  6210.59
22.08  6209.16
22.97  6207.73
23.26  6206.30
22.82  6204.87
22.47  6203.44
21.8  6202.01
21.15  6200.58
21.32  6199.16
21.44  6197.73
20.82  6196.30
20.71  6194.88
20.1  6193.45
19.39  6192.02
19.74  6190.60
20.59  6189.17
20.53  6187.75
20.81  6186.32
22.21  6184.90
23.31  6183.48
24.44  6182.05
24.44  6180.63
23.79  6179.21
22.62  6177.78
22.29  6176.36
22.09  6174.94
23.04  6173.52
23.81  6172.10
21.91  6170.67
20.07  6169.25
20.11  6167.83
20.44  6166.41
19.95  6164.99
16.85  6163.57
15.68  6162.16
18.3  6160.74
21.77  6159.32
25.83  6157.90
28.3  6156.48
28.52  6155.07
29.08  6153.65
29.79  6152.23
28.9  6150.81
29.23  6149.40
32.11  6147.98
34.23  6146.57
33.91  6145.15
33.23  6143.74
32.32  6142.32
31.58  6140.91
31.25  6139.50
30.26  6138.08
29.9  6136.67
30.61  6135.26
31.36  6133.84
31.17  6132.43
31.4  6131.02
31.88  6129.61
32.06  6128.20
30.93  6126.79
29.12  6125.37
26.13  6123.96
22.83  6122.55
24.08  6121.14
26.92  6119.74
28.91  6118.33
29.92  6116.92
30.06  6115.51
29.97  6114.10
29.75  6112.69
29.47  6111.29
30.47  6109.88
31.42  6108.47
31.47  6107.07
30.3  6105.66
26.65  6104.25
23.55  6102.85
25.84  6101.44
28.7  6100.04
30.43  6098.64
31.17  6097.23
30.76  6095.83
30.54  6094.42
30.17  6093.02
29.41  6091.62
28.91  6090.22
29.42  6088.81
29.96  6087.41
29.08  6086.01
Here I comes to 30.1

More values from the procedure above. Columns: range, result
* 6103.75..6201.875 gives 26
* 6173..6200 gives 21.8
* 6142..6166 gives 26.8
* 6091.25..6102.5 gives 29.4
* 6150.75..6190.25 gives 22.7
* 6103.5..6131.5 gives 29.2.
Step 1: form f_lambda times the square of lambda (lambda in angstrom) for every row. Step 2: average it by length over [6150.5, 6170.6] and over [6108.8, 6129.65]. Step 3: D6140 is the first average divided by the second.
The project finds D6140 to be 0.81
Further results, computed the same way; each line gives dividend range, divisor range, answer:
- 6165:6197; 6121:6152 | 0.72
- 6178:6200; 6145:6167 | 0.85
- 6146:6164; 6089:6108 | 0.91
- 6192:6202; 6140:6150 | 0.66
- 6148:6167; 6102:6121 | 0.85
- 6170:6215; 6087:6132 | 0.77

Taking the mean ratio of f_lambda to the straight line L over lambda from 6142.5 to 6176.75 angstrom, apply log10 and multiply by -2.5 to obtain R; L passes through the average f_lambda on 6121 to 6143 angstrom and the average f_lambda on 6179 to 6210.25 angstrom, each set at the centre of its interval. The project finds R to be 0.06 mag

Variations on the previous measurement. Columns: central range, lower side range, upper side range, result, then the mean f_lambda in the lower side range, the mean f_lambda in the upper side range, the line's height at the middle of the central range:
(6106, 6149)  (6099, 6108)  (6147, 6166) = -0.141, 28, 25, 26.6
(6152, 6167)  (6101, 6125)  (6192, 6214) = 0.081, 28.1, 21.4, 24.7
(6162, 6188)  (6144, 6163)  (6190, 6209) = 0.136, 27.4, 21.4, 24.6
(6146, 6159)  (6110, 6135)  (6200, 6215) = -0.106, 29.2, 21.6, 26.5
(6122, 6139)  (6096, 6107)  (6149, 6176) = -0.153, 28.4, 23.3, 26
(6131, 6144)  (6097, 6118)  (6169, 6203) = -0.184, 29.2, 21.8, 26.4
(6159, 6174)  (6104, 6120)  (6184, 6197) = 0.163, 29.8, 20.6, 23.4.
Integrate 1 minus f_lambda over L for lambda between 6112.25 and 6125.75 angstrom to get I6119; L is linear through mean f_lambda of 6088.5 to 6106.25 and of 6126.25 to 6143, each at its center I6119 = 1.13 angstrom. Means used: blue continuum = 28.9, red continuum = 31.2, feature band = 27.7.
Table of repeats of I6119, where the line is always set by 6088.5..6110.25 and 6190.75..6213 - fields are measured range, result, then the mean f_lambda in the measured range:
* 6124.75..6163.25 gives -4.90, 29.2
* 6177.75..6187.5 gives -0.04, 23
